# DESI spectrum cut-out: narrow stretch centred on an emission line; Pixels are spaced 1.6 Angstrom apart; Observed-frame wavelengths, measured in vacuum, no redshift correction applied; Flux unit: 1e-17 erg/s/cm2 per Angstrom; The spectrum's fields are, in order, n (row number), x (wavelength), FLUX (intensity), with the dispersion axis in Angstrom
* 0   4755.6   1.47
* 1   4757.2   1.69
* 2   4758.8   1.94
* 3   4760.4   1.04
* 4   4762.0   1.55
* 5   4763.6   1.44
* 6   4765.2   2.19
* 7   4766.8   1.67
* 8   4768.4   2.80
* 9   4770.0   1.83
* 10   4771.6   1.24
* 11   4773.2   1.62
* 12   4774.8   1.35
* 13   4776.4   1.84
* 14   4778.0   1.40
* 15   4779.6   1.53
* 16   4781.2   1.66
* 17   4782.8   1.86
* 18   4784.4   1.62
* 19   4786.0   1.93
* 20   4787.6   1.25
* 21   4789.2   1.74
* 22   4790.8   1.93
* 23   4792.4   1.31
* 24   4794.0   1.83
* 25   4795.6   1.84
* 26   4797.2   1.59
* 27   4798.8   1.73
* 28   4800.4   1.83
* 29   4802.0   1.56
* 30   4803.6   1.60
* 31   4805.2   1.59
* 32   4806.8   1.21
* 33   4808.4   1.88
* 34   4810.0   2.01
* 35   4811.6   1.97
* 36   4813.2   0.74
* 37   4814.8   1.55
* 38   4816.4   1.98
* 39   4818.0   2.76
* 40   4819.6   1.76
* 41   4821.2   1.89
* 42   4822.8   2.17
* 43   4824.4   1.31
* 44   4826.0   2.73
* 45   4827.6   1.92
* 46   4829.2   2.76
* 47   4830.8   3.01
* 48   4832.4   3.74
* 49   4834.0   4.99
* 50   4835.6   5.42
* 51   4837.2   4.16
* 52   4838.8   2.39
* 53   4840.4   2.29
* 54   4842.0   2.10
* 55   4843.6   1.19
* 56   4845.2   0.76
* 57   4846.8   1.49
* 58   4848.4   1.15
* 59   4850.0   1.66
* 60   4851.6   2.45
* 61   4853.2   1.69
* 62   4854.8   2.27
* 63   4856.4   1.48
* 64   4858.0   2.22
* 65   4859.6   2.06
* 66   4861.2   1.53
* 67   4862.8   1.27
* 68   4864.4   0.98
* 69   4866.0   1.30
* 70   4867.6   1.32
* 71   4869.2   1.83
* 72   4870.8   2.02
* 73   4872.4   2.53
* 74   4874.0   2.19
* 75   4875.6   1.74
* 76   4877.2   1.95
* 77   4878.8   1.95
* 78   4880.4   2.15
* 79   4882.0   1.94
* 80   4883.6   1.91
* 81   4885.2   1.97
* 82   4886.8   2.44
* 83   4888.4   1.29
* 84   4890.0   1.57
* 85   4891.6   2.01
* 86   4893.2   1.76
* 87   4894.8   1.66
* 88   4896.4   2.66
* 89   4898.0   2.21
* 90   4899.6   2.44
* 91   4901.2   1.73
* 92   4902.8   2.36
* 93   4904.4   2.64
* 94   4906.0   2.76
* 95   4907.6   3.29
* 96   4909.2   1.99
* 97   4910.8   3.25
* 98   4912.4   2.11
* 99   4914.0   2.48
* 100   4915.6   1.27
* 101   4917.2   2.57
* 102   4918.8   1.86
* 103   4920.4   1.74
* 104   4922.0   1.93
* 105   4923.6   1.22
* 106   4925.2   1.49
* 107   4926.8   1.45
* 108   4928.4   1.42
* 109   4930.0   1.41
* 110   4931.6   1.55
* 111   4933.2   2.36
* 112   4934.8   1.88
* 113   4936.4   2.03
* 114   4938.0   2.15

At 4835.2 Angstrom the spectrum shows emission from [O II] 3727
